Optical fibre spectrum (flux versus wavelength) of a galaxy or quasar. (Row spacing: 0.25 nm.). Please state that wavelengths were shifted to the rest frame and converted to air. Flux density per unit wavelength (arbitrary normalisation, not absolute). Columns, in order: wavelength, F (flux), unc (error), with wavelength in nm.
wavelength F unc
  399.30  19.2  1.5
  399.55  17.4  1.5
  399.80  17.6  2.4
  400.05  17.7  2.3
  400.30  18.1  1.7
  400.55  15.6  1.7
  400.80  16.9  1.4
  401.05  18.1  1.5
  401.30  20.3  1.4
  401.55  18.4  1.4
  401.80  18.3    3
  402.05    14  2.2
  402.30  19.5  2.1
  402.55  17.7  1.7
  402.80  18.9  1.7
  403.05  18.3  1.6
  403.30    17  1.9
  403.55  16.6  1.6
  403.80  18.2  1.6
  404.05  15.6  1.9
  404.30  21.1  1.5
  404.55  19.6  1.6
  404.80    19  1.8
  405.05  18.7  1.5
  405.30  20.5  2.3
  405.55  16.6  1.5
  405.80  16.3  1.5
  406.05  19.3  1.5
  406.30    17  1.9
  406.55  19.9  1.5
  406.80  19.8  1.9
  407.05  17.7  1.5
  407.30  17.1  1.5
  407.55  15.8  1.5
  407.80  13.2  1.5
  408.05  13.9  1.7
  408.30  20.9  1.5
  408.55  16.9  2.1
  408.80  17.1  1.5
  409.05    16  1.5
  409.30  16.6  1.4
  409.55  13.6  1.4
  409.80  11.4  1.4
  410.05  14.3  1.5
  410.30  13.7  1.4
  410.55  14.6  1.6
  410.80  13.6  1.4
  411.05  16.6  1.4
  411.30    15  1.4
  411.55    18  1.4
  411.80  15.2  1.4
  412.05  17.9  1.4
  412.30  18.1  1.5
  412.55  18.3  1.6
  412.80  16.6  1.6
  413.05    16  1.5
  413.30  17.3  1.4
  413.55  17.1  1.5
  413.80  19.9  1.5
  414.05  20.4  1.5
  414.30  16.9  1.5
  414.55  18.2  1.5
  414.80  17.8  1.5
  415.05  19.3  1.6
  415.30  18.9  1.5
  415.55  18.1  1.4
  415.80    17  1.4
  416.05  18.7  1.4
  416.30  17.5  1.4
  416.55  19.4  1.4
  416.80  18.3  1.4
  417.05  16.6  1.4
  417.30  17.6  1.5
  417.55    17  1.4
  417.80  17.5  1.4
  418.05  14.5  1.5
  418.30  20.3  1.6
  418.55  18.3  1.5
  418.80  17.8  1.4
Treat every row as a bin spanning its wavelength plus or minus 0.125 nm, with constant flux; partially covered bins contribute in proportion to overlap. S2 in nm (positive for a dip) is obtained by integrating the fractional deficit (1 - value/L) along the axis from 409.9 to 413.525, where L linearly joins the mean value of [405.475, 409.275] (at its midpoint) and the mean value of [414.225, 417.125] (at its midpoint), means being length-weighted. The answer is 0.324 nm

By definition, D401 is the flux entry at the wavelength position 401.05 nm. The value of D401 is 18.1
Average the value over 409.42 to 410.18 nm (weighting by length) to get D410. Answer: 13.1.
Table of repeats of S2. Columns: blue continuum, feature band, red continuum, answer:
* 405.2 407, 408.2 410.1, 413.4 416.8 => 0.27 nm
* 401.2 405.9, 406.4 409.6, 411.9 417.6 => 0.21 nm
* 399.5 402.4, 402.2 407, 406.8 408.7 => -0.35 nm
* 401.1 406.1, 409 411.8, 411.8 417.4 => 0.50 nm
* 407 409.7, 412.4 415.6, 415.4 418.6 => -0.16 nm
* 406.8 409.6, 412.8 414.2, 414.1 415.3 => 0.00 nm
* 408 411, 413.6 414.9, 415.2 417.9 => -0.12 nm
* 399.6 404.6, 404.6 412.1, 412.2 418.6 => 0.55 nm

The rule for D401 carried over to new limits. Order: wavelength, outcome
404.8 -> 19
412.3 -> 18.1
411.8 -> 15.2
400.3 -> 18.1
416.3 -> 17.5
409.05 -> 16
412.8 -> 16.6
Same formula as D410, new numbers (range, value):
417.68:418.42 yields 17.4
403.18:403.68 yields 16.8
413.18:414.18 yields 18.7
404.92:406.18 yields 18.3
